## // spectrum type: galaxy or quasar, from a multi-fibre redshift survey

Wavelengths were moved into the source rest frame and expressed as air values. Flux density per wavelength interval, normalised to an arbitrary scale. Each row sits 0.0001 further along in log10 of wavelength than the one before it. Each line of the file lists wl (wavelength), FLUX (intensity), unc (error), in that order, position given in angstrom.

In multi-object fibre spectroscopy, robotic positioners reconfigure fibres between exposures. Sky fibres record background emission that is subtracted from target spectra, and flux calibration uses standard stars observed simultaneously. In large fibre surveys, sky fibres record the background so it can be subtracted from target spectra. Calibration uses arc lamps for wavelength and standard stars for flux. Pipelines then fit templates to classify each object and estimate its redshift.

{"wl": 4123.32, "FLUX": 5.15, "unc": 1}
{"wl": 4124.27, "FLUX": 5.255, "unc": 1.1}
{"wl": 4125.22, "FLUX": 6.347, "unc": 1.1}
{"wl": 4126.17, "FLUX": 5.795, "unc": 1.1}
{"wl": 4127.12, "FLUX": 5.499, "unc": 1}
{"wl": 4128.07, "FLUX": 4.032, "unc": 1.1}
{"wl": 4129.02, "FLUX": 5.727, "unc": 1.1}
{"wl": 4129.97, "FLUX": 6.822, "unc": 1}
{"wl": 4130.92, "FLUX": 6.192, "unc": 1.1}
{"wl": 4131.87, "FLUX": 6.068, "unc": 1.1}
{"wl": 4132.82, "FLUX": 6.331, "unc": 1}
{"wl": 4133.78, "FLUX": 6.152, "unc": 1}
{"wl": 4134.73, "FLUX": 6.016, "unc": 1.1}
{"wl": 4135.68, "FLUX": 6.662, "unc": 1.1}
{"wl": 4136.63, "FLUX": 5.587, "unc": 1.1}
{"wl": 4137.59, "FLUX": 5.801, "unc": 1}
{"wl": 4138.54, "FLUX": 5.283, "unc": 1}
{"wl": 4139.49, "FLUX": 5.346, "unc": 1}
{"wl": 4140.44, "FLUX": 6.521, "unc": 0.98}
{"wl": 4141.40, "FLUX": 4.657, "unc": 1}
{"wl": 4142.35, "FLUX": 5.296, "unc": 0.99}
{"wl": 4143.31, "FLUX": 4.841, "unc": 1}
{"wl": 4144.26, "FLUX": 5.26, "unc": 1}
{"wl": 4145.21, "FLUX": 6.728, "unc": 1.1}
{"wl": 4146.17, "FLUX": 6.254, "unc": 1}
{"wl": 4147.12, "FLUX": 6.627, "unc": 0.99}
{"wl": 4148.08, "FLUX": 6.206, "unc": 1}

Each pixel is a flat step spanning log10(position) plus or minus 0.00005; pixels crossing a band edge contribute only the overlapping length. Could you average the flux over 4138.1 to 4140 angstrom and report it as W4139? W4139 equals 5.36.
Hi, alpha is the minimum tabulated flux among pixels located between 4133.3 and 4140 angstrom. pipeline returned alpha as 5.283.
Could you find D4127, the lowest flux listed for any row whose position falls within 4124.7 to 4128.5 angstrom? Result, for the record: 4.032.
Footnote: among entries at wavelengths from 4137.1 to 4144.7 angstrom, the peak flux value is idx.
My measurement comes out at 6.521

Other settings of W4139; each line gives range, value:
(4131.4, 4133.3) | 6.19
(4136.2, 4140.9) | 5.71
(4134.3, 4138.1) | 6.01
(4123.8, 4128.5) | 5.4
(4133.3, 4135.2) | 6.08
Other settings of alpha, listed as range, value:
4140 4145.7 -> 4.657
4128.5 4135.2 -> 5.727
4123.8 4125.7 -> 5.255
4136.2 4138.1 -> 5.587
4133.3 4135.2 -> 6.016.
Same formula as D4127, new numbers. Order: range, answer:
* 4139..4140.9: 5.346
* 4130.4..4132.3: 6.068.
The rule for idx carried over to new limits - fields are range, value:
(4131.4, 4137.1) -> 6.662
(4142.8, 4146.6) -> 6.728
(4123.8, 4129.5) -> 6.347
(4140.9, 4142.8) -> 5.296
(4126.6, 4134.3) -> 6.822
